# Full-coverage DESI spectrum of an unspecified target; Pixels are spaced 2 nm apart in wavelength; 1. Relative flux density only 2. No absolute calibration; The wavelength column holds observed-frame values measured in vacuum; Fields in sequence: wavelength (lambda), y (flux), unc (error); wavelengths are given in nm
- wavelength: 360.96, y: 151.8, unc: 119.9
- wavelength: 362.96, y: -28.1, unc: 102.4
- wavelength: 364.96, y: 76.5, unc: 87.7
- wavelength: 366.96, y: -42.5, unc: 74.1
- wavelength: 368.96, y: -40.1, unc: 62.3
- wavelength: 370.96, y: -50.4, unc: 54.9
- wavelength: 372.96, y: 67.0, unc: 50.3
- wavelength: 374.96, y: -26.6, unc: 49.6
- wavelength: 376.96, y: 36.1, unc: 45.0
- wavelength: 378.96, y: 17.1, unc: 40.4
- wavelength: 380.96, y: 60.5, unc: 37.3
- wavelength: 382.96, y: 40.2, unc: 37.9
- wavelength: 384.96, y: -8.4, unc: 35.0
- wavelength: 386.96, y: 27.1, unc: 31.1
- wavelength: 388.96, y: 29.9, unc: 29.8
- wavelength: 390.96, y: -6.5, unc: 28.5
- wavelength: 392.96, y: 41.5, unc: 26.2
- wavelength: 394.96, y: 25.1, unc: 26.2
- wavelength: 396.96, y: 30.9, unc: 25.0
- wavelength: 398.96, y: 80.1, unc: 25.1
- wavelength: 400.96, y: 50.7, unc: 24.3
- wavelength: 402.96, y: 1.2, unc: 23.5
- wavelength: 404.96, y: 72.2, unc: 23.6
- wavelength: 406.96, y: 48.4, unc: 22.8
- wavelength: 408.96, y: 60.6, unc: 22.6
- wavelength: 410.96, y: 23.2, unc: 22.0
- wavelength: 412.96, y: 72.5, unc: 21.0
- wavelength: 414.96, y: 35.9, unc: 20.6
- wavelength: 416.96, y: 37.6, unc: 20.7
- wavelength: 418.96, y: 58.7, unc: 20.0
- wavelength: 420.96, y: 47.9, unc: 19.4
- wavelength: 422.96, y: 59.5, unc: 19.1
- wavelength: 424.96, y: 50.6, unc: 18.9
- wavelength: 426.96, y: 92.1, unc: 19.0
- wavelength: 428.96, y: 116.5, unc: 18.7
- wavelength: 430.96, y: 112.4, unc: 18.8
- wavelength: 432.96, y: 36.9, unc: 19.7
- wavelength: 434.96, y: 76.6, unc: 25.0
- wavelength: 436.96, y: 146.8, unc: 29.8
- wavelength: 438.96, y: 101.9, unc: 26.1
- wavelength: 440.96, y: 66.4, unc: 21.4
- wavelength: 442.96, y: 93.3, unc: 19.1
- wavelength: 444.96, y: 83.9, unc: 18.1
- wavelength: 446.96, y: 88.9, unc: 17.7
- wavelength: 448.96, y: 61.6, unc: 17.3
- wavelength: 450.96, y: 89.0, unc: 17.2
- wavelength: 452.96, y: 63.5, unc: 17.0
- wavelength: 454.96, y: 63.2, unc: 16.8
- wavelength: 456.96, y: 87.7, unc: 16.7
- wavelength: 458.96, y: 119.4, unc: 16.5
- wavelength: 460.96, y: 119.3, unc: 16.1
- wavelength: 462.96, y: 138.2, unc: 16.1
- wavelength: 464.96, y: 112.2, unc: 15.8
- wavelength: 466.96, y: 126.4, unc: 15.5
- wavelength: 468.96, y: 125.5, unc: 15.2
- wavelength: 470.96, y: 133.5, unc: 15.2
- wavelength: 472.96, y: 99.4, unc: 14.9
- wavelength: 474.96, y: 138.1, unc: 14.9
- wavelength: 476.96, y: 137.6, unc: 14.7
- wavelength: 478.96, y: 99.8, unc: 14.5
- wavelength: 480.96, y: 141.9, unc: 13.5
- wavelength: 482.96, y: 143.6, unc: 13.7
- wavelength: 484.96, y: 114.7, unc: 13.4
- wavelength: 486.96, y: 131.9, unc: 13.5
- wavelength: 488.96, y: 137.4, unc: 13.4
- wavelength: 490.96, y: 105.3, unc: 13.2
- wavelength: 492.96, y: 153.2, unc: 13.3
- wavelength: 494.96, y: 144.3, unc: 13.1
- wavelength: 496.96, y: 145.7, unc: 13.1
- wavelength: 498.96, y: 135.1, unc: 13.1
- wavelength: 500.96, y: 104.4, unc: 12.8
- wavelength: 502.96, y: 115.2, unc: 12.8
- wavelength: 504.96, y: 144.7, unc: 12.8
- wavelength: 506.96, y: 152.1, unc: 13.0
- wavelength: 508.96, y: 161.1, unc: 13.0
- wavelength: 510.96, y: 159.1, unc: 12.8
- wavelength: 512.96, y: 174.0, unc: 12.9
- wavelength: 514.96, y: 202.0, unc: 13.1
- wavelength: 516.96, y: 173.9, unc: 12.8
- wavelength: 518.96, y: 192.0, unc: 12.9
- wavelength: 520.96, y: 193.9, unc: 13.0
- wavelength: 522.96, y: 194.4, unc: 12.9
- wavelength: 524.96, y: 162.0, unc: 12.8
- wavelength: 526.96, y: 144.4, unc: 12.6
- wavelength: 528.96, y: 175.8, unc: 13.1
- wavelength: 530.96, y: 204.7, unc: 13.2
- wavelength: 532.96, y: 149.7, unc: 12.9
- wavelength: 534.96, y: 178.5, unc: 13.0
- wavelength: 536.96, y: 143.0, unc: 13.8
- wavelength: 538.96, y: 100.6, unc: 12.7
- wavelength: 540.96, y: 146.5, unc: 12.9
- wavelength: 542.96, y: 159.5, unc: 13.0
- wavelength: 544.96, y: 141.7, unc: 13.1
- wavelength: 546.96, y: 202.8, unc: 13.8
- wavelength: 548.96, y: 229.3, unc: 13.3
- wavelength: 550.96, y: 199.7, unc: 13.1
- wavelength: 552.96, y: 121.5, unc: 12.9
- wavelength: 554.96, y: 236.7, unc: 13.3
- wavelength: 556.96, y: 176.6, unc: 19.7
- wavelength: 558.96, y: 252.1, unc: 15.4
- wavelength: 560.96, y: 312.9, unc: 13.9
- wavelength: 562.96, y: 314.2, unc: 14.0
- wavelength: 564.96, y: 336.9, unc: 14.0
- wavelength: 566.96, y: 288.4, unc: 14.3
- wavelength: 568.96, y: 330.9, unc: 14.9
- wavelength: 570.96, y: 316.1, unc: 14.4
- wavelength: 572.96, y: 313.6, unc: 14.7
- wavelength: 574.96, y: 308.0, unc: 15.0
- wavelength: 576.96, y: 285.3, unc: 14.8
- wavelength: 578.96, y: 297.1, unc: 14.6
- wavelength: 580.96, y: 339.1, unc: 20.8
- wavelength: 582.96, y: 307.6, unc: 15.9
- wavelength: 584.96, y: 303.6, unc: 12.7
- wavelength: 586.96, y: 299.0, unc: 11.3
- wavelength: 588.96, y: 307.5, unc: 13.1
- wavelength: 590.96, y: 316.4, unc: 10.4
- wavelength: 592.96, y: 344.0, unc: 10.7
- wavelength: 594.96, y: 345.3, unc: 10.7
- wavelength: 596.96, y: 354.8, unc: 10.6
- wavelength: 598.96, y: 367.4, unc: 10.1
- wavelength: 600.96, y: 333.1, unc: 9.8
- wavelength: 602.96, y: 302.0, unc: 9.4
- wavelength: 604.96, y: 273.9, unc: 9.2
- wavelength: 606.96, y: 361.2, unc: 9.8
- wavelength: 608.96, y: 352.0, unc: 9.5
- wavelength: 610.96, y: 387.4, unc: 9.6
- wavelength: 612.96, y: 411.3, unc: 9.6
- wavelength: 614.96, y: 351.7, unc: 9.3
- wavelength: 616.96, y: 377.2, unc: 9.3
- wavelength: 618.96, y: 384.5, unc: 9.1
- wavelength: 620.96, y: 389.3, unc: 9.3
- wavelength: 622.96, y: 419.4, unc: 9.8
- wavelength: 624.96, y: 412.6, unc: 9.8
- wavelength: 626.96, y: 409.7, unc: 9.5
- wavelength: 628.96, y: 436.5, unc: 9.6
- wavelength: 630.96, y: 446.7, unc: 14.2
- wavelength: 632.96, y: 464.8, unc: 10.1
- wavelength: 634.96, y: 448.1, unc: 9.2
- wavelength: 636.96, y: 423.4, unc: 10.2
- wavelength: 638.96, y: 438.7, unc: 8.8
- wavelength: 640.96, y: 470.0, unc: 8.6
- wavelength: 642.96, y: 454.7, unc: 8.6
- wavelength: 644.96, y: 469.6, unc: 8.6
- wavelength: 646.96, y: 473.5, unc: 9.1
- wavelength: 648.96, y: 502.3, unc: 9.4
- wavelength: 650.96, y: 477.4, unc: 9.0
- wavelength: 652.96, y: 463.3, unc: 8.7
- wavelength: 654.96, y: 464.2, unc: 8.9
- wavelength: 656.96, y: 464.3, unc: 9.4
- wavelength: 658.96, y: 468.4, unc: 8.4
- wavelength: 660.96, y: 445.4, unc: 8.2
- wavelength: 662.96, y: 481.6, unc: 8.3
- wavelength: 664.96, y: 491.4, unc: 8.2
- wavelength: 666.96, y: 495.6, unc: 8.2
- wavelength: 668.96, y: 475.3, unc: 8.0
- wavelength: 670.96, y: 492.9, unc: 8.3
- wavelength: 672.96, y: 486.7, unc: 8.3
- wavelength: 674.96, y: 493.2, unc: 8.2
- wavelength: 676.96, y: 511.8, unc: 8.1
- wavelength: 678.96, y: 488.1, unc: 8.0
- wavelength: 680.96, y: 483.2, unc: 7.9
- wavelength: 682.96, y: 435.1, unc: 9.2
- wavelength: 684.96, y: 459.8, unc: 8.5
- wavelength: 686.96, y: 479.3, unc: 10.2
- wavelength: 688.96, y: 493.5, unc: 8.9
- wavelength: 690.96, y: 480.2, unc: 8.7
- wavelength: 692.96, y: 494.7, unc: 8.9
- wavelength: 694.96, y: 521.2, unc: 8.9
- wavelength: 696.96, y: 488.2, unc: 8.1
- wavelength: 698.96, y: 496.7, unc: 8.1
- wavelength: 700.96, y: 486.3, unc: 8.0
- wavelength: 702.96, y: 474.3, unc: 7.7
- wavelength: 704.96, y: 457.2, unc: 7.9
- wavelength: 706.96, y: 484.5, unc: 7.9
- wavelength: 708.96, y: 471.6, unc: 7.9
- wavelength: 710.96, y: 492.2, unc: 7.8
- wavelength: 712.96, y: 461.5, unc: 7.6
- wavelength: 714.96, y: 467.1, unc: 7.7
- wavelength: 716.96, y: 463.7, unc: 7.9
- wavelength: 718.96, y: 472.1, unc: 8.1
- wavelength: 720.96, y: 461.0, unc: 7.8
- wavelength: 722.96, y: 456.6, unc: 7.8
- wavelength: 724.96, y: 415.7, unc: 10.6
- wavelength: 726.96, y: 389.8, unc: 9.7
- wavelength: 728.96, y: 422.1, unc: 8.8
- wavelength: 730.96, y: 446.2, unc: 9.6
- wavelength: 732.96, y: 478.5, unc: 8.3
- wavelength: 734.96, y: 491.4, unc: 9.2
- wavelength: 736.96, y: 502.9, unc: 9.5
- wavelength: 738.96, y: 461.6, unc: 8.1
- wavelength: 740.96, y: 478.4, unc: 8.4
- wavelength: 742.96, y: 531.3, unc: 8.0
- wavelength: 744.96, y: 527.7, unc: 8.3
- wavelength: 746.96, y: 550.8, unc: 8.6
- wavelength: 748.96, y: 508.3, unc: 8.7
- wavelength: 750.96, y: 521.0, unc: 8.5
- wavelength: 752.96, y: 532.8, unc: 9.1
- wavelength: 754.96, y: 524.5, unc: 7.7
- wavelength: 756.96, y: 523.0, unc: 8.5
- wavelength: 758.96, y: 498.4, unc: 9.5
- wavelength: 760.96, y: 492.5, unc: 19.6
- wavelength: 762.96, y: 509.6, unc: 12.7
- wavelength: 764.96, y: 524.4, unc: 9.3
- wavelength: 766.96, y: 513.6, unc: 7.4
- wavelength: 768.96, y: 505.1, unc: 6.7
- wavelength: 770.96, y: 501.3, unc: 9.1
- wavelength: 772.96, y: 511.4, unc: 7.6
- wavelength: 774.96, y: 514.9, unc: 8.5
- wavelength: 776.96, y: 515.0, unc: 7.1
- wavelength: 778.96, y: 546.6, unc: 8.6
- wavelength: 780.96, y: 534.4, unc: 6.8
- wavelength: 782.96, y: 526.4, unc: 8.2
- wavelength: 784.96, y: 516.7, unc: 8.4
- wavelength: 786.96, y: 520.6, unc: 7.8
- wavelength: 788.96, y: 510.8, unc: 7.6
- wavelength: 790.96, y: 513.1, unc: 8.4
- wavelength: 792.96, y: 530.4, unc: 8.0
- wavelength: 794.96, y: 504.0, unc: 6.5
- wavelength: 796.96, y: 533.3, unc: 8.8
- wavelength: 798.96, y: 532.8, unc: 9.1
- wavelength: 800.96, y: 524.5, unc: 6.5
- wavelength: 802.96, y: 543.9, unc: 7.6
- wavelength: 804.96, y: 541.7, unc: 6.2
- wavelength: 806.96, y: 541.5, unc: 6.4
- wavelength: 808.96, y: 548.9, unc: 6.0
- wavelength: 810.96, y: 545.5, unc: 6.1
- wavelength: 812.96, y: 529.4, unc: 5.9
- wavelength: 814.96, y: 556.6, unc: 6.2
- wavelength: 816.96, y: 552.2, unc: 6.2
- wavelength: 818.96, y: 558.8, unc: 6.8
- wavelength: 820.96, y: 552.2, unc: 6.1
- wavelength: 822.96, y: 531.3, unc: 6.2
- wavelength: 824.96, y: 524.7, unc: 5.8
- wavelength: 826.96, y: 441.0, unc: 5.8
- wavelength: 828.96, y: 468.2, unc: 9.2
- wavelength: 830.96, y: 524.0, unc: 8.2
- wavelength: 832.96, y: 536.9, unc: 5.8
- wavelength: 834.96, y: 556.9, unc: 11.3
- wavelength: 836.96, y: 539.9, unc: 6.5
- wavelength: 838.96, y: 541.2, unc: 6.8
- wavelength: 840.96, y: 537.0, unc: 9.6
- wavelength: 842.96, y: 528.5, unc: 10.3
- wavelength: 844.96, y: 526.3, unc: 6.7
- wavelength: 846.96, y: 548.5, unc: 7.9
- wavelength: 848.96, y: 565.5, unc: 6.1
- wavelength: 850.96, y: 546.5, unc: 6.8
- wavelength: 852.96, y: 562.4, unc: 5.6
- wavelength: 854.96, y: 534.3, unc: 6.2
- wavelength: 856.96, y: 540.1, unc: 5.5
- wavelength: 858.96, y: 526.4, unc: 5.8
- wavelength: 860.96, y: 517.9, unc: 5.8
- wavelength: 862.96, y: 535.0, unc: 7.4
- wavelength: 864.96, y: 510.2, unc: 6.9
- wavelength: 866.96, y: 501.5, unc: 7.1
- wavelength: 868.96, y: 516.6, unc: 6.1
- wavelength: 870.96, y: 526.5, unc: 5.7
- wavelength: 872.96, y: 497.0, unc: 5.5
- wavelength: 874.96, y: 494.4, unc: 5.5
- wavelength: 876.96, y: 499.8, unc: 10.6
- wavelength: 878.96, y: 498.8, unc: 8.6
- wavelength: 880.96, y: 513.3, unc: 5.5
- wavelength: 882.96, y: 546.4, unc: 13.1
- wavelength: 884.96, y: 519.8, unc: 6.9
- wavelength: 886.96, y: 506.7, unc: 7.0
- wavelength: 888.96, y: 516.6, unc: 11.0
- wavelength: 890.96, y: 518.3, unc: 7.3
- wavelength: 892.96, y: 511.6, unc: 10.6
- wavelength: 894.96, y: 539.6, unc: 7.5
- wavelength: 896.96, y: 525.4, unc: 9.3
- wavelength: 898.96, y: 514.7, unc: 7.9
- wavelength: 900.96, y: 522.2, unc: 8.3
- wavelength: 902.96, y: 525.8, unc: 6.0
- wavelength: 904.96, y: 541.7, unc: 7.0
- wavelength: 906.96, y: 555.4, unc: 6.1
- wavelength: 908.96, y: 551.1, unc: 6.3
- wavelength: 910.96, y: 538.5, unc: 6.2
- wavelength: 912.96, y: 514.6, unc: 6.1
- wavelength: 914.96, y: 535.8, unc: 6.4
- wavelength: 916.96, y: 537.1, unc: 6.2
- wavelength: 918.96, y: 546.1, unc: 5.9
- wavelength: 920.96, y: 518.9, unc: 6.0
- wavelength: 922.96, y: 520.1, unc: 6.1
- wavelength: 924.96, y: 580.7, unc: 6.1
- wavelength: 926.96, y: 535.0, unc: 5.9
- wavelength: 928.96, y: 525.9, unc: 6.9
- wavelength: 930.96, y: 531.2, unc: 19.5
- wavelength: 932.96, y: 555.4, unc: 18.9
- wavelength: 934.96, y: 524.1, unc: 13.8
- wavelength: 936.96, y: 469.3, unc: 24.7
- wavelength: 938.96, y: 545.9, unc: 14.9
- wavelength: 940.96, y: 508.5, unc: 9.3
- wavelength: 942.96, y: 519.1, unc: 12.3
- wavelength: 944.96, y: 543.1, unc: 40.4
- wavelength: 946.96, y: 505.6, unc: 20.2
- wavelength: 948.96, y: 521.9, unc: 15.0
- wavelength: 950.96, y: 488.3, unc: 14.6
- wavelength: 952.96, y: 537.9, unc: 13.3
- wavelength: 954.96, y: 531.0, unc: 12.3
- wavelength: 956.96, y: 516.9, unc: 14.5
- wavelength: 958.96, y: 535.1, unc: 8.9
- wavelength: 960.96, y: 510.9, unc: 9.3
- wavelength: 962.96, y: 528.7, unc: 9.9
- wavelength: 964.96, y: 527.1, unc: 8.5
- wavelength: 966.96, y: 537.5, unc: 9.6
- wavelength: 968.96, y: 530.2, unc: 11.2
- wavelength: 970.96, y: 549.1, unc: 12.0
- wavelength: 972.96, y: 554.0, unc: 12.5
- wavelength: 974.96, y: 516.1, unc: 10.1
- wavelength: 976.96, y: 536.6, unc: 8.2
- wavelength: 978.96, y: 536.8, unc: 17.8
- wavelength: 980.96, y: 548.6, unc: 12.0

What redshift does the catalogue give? 0.40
